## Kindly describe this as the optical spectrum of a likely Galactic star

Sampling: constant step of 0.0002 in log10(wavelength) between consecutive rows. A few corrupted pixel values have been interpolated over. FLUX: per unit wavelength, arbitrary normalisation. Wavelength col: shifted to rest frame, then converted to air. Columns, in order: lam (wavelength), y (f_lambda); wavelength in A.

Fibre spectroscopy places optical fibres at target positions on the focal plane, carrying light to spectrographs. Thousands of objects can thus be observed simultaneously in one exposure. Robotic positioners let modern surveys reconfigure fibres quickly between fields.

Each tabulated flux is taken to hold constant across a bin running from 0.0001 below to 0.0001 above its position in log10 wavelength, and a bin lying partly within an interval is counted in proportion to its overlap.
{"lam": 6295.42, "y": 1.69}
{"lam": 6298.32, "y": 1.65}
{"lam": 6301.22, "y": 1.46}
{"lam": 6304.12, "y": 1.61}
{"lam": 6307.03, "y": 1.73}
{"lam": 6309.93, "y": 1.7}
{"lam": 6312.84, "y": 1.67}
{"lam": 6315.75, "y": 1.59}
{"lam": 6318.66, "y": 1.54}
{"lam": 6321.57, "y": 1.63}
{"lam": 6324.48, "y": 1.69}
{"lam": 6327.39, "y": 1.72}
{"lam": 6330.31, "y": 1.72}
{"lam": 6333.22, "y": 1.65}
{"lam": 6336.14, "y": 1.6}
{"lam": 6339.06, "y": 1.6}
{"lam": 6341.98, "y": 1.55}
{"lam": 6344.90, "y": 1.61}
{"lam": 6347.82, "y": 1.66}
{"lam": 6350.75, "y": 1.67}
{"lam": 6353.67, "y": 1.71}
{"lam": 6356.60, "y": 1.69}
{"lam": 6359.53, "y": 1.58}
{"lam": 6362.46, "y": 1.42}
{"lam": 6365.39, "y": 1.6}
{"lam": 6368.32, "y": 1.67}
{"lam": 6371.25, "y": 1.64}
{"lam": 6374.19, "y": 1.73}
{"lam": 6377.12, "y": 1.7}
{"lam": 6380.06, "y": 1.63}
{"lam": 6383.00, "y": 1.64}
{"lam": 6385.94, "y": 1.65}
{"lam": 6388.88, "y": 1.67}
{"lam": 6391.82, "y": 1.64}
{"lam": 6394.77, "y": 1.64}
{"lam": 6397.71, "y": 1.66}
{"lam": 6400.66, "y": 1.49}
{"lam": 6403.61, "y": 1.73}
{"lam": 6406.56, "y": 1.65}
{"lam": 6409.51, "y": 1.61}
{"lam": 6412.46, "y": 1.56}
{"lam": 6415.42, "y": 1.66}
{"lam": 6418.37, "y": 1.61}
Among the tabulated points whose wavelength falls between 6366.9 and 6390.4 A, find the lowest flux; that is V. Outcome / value 1.63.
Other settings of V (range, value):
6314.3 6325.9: 1.54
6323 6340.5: 1.6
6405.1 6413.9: 1.56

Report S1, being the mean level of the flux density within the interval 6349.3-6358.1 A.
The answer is 1.69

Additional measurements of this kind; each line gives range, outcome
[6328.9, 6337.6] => 1.66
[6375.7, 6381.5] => 1.66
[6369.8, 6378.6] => 1.69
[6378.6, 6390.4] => 1.65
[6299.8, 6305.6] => 1.54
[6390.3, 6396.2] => 1.64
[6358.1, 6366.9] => 1.53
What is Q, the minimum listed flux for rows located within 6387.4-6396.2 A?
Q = 1.64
